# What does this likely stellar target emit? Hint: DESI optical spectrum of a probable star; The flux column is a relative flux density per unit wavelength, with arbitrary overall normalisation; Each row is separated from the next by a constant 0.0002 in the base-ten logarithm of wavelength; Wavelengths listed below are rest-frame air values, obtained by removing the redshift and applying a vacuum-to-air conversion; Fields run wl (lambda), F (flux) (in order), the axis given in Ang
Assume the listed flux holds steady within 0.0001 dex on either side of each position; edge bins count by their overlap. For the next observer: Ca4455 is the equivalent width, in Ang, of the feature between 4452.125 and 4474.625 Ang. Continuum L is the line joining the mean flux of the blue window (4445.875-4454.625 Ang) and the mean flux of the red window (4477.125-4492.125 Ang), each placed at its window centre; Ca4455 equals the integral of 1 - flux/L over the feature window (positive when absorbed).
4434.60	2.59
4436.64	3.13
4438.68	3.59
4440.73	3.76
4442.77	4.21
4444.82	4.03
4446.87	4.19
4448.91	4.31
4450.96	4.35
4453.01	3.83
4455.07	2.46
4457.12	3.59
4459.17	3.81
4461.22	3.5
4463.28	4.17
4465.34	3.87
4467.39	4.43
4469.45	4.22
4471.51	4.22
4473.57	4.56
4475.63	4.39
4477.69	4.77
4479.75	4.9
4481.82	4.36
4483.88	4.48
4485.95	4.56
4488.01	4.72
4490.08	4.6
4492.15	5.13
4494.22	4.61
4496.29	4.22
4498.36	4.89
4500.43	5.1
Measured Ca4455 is 2.2 Ang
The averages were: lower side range 4.06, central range 3.88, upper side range 4.66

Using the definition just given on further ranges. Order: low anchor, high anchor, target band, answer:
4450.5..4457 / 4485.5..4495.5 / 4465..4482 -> -1.19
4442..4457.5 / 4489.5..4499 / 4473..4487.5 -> -0.49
